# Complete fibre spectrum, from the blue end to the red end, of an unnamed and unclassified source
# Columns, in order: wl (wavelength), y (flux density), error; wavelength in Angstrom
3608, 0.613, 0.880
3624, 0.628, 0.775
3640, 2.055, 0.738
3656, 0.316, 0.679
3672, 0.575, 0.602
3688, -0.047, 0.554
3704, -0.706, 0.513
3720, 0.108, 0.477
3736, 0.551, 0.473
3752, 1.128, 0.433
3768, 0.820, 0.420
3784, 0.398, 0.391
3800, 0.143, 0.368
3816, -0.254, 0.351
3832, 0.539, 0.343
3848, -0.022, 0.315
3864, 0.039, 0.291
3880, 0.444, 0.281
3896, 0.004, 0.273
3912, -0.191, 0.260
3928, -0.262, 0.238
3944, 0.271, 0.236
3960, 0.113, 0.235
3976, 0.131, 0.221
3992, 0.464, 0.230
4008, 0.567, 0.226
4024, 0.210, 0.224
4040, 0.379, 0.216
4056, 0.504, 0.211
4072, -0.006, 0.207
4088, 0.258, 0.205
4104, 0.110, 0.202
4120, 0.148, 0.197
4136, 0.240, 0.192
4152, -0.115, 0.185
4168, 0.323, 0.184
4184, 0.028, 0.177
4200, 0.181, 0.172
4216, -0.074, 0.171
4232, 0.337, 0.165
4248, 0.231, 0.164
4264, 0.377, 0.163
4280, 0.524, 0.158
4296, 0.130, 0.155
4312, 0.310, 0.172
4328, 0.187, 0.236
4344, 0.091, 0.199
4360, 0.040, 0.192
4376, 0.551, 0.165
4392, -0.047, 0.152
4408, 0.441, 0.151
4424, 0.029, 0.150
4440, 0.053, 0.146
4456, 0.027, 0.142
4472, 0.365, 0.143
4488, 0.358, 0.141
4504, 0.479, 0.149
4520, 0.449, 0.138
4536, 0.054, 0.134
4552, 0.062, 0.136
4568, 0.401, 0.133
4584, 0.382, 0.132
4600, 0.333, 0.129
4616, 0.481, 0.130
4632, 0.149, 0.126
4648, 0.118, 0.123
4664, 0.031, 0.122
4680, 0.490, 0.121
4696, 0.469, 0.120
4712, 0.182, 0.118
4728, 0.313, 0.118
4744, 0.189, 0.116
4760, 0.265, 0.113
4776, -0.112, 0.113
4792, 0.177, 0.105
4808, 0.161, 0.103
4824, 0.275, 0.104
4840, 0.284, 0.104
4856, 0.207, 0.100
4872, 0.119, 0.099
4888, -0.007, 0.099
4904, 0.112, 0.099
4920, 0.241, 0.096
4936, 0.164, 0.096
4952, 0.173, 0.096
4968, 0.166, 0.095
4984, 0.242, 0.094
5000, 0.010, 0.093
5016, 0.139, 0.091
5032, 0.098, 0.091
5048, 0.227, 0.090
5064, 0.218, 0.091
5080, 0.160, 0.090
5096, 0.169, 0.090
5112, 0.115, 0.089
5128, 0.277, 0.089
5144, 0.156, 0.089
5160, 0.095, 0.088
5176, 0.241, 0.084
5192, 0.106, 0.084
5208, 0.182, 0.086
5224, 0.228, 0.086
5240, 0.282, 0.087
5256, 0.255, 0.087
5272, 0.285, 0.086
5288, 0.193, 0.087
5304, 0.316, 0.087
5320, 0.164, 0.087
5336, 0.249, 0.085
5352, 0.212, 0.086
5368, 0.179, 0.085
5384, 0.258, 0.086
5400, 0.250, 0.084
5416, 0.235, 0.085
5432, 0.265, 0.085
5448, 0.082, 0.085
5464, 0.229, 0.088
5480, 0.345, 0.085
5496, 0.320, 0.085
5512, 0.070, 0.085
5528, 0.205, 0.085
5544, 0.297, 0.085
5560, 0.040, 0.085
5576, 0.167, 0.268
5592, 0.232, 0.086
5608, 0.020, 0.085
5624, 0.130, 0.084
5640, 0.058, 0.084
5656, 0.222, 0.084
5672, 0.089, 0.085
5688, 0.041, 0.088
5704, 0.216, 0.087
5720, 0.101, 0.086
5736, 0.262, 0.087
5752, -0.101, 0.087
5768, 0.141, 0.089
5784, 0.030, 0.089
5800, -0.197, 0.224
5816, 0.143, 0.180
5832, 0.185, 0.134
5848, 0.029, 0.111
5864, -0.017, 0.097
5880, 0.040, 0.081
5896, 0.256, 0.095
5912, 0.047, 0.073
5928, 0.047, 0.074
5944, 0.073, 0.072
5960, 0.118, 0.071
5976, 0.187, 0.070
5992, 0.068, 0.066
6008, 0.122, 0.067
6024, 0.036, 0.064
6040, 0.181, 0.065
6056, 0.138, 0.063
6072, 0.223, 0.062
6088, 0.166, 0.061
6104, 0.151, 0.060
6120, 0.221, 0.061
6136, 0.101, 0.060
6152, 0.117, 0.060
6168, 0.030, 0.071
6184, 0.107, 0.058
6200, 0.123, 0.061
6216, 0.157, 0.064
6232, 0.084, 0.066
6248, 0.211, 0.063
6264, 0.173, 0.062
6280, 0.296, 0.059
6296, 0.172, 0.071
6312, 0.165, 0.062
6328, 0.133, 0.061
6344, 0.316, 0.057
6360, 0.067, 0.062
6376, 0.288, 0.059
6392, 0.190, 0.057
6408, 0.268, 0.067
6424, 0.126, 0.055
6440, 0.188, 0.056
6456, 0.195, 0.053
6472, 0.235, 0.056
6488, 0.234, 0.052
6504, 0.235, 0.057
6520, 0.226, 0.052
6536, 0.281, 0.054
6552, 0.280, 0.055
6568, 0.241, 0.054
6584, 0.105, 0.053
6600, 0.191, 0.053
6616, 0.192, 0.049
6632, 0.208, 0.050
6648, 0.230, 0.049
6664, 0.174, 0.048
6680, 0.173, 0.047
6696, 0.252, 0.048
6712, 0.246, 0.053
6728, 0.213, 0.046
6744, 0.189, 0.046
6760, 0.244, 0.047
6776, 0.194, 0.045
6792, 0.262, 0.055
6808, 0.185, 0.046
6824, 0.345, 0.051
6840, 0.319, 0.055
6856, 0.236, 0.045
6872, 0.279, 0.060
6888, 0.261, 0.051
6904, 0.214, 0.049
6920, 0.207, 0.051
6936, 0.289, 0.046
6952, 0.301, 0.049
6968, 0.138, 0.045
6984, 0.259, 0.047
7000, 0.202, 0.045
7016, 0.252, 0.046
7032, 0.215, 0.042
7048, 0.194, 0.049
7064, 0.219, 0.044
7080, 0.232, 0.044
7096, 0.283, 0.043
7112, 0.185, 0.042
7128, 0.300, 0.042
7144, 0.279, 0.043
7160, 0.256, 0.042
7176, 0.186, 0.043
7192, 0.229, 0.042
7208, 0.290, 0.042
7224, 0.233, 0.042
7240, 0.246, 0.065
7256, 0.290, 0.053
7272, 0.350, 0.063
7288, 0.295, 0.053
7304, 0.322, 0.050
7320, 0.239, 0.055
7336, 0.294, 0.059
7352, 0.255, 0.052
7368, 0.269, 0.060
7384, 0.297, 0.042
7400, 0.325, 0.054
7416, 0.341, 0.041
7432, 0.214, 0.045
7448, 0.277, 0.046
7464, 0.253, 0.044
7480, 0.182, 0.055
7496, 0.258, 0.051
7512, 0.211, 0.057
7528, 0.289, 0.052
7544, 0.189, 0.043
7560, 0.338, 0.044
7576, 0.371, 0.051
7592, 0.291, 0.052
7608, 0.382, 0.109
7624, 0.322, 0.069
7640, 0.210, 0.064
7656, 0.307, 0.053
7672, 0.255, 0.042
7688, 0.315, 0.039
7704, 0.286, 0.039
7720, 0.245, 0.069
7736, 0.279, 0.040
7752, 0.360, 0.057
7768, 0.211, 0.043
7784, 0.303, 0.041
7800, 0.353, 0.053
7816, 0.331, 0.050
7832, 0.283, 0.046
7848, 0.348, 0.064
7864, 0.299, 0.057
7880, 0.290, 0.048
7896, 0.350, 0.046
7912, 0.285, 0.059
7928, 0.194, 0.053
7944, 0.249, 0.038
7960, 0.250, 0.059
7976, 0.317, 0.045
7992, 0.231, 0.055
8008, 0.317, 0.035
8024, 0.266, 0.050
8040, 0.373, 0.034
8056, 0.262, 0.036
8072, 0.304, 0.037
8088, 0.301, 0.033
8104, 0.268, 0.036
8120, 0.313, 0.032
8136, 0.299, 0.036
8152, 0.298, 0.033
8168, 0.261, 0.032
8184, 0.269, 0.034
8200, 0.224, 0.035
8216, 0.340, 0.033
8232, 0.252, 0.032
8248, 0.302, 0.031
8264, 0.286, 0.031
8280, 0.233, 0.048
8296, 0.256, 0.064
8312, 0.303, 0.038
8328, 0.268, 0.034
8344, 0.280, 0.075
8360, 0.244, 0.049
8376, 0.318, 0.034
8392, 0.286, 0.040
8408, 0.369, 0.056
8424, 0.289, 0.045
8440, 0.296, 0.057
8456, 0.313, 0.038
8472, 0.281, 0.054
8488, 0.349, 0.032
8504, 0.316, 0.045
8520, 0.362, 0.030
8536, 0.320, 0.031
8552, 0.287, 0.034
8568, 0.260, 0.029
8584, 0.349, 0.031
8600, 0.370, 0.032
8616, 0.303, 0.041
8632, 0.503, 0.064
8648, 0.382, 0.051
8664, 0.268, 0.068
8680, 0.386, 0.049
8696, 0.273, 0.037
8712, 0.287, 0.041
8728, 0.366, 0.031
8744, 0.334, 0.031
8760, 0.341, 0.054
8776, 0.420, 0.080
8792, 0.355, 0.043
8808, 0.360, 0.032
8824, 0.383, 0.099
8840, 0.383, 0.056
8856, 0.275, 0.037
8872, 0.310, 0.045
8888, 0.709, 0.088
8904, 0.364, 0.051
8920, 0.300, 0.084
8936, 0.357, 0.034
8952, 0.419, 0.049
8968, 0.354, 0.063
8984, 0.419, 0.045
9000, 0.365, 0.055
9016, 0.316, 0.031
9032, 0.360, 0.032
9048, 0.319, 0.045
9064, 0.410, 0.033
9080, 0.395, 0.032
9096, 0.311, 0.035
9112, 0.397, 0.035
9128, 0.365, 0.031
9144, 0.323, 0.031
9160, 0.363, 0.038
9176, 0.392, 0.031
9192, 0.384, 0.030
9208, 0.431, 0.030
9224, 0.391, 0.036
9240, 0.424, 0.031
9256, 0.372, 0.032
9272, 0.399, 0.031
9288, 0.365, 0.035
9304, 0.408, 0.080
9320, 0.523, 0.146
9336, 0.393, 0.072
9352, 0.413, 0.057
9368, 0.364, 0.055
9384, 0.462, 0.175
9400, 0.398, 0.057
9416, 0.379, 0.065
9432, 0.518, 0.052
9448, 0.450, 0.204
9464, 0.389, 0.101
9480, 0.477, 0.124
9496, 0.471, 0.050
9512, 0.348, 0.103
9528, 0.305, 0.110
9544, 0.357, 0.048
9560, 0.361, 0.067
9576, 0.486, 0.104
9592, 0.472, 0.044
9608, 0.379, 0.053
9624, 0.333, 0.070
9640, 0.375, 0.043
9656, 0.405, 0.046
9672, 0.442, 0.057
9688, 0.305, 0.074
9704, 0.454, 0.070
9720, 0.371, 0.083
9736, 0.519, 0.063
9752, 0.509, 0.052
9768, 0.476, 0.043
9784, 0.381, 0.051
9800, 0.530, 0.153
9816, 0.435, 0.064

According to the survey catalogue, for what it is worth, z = 0.60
